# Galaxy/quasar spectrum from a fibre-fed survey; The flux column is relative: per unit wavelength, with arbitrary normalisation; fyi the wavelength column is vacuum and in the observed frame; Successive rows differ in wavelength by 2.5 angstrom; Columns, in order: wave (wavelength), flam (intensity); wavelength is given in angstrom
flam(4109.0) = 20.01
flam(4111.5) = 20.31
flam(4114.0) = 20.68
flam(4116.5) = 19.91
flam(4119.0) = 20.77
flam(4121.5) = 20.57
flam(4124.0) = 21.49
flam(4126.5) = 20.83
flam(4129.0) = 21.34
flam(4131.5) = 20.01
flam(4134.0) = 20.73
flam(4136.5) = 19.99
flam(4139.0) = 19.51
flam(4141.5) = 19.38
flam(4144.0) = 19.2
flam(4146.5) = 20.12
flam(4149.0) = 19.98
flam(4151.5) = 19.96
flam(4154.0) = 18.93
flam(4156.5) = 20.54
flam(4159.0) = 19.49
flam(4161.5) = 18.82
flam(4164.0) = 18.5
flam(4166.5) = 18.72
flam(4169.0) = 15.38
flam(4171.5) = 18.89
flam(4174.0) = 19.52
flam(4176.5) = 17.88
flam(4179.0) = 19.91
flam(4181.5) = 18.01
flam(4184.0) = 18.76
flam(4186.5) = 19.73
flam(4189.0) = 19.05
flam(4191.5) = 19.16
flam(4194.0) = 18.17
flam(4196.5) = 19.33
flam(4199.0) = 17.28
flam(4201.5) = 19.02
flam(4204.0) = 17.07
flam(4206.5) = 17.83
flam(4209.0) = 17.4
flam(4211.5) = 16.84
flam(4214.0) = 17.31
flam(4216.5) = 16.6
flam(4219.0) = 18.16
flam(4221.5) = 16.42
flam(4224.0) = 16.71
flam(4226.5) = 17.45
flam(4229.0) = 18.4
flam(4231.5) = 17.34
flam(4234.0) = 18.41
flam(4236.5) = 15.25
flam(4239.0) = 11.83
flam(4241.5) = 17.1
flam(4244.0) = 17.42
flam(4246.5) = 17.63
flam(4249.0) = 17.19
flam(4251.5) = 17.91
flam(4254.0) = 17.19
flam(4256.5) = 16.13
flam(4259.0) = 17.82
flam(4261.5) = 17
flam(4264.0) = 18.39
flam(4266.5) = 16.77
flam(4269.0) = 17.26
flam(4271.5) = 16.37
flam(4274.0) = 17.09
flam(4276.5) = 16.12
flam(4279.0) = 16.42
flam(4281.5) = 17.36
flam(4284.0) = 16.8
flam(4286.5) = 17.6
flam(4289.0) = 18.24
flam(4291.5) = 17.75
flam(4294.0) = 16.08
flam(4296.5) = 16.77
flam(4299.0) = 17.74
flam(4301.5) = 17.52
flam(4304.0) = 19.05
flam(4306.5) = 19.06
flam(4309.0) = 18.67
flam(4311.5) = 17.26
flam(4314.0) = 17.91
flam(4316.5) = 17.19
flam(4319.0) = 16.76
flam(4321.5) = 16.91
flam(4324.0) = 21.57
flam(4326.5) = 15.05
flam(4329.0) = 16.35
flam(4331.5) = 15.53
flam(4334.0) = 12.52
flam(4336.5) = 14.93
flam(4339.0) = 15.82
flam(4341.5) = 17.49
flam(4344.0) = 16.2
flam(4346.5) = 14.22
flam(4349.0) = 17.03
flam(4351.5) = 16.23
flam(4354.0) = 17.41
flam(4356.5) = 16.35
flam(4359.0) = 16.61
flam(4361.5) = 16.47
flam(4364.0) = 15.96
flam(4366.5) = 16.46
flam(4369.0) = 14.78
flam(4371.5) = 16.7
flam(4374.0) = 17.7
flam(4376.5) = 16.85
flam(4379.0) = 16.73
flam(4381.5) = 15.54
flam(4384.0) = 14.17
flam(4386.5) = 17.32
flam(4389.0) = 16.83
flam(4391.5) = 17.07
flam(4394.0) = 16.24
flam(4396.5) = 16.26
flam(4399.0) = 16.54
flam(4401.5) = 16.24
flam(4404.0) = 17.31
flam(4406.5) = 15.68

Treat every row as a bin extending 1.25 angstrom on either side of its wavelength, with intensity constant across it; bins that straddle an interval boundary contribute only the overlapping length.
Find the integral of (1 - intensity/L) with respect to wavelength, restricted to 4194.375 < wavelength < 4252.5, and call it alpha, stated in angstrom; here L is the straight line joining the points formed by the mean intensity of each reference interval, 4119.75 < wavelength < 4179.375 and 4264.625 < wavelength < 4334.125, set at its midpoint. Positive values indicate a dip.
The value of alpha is 3.8 angstrom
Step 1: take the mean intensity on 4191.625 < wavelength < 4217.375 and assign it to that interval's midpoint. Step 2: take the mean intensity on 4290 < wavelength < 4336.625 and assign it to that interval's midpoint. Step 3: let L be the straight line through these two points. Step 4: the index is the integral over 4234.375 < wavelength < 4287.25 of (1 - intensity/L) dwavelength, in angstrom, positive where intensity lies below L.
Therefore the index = 1.9 angstrom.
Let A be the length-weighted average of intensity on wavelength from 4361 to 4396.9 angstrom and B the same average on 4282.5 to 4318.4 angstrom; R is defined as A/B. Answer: 0.92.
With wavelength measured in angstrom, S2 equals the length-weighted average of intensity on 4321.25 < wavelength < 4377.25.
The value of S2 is 16.3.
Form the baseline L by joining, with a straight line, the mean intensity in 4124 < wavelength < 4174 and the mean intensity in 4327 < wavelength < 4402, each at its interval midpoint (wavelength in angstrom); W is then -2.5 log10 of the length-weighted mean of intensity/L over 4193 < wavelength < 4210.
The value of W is 0.04 mag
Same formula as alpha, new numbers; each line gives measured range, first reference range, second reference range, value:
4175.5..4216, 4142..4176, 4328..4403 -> 0.61 angstrom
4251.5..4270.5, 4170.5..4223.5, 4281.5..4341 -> 0.35 angstrom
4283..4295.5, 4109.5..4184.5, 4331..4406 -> 0.09 angstrom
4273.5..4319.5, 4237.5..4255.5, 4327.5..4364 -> -3.41 angstrom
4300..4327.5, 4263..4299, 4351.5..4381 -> -1.73 angstrom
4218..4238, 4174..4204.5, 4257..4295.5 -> 0.89 angstrom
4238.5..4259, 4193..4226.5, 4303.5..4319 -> 1.08 angstrom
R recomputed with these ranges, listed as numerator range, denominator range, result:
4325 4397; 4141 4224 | 0.87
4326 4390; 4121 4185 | 0.82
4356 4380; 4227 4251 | 0.98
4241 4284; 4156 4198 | 0.91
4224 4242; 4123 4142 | 0.81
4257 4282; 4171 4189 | 0.90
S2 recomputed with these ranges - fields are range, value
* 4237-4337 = 17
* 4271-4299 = 17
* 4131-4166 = 19.6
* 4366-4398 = 16.4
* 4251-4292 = 17.2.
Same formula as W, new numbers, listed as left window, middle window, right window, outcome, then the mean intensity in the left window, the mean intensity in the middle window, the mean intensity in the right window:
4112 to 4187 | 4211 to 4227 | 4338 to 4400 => 0.09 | 19.6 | 17.1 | 16.4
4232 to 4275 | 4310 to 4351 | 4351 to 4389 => 0.01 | 16.9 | 16.4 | 16.4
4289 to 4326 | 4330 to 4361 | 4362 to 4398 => 0.08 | 17.8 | 15.9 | 16.3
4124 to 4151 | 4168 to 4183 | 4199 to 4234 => 0.03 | 20.2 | 18.3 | 17.5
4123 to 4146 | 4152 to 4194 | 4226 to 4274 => 0.02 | 20.3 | 18.8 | 17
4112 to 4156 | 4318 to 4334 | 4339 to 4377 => 0.02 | 20.2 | 16.7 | 16.4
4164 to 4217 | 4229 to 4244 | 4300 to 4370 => 0.09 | 18.2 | 16.3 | 16.7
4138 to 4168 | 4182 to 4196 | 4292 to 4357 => 0.00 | 19.4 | 18.9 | 16.8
